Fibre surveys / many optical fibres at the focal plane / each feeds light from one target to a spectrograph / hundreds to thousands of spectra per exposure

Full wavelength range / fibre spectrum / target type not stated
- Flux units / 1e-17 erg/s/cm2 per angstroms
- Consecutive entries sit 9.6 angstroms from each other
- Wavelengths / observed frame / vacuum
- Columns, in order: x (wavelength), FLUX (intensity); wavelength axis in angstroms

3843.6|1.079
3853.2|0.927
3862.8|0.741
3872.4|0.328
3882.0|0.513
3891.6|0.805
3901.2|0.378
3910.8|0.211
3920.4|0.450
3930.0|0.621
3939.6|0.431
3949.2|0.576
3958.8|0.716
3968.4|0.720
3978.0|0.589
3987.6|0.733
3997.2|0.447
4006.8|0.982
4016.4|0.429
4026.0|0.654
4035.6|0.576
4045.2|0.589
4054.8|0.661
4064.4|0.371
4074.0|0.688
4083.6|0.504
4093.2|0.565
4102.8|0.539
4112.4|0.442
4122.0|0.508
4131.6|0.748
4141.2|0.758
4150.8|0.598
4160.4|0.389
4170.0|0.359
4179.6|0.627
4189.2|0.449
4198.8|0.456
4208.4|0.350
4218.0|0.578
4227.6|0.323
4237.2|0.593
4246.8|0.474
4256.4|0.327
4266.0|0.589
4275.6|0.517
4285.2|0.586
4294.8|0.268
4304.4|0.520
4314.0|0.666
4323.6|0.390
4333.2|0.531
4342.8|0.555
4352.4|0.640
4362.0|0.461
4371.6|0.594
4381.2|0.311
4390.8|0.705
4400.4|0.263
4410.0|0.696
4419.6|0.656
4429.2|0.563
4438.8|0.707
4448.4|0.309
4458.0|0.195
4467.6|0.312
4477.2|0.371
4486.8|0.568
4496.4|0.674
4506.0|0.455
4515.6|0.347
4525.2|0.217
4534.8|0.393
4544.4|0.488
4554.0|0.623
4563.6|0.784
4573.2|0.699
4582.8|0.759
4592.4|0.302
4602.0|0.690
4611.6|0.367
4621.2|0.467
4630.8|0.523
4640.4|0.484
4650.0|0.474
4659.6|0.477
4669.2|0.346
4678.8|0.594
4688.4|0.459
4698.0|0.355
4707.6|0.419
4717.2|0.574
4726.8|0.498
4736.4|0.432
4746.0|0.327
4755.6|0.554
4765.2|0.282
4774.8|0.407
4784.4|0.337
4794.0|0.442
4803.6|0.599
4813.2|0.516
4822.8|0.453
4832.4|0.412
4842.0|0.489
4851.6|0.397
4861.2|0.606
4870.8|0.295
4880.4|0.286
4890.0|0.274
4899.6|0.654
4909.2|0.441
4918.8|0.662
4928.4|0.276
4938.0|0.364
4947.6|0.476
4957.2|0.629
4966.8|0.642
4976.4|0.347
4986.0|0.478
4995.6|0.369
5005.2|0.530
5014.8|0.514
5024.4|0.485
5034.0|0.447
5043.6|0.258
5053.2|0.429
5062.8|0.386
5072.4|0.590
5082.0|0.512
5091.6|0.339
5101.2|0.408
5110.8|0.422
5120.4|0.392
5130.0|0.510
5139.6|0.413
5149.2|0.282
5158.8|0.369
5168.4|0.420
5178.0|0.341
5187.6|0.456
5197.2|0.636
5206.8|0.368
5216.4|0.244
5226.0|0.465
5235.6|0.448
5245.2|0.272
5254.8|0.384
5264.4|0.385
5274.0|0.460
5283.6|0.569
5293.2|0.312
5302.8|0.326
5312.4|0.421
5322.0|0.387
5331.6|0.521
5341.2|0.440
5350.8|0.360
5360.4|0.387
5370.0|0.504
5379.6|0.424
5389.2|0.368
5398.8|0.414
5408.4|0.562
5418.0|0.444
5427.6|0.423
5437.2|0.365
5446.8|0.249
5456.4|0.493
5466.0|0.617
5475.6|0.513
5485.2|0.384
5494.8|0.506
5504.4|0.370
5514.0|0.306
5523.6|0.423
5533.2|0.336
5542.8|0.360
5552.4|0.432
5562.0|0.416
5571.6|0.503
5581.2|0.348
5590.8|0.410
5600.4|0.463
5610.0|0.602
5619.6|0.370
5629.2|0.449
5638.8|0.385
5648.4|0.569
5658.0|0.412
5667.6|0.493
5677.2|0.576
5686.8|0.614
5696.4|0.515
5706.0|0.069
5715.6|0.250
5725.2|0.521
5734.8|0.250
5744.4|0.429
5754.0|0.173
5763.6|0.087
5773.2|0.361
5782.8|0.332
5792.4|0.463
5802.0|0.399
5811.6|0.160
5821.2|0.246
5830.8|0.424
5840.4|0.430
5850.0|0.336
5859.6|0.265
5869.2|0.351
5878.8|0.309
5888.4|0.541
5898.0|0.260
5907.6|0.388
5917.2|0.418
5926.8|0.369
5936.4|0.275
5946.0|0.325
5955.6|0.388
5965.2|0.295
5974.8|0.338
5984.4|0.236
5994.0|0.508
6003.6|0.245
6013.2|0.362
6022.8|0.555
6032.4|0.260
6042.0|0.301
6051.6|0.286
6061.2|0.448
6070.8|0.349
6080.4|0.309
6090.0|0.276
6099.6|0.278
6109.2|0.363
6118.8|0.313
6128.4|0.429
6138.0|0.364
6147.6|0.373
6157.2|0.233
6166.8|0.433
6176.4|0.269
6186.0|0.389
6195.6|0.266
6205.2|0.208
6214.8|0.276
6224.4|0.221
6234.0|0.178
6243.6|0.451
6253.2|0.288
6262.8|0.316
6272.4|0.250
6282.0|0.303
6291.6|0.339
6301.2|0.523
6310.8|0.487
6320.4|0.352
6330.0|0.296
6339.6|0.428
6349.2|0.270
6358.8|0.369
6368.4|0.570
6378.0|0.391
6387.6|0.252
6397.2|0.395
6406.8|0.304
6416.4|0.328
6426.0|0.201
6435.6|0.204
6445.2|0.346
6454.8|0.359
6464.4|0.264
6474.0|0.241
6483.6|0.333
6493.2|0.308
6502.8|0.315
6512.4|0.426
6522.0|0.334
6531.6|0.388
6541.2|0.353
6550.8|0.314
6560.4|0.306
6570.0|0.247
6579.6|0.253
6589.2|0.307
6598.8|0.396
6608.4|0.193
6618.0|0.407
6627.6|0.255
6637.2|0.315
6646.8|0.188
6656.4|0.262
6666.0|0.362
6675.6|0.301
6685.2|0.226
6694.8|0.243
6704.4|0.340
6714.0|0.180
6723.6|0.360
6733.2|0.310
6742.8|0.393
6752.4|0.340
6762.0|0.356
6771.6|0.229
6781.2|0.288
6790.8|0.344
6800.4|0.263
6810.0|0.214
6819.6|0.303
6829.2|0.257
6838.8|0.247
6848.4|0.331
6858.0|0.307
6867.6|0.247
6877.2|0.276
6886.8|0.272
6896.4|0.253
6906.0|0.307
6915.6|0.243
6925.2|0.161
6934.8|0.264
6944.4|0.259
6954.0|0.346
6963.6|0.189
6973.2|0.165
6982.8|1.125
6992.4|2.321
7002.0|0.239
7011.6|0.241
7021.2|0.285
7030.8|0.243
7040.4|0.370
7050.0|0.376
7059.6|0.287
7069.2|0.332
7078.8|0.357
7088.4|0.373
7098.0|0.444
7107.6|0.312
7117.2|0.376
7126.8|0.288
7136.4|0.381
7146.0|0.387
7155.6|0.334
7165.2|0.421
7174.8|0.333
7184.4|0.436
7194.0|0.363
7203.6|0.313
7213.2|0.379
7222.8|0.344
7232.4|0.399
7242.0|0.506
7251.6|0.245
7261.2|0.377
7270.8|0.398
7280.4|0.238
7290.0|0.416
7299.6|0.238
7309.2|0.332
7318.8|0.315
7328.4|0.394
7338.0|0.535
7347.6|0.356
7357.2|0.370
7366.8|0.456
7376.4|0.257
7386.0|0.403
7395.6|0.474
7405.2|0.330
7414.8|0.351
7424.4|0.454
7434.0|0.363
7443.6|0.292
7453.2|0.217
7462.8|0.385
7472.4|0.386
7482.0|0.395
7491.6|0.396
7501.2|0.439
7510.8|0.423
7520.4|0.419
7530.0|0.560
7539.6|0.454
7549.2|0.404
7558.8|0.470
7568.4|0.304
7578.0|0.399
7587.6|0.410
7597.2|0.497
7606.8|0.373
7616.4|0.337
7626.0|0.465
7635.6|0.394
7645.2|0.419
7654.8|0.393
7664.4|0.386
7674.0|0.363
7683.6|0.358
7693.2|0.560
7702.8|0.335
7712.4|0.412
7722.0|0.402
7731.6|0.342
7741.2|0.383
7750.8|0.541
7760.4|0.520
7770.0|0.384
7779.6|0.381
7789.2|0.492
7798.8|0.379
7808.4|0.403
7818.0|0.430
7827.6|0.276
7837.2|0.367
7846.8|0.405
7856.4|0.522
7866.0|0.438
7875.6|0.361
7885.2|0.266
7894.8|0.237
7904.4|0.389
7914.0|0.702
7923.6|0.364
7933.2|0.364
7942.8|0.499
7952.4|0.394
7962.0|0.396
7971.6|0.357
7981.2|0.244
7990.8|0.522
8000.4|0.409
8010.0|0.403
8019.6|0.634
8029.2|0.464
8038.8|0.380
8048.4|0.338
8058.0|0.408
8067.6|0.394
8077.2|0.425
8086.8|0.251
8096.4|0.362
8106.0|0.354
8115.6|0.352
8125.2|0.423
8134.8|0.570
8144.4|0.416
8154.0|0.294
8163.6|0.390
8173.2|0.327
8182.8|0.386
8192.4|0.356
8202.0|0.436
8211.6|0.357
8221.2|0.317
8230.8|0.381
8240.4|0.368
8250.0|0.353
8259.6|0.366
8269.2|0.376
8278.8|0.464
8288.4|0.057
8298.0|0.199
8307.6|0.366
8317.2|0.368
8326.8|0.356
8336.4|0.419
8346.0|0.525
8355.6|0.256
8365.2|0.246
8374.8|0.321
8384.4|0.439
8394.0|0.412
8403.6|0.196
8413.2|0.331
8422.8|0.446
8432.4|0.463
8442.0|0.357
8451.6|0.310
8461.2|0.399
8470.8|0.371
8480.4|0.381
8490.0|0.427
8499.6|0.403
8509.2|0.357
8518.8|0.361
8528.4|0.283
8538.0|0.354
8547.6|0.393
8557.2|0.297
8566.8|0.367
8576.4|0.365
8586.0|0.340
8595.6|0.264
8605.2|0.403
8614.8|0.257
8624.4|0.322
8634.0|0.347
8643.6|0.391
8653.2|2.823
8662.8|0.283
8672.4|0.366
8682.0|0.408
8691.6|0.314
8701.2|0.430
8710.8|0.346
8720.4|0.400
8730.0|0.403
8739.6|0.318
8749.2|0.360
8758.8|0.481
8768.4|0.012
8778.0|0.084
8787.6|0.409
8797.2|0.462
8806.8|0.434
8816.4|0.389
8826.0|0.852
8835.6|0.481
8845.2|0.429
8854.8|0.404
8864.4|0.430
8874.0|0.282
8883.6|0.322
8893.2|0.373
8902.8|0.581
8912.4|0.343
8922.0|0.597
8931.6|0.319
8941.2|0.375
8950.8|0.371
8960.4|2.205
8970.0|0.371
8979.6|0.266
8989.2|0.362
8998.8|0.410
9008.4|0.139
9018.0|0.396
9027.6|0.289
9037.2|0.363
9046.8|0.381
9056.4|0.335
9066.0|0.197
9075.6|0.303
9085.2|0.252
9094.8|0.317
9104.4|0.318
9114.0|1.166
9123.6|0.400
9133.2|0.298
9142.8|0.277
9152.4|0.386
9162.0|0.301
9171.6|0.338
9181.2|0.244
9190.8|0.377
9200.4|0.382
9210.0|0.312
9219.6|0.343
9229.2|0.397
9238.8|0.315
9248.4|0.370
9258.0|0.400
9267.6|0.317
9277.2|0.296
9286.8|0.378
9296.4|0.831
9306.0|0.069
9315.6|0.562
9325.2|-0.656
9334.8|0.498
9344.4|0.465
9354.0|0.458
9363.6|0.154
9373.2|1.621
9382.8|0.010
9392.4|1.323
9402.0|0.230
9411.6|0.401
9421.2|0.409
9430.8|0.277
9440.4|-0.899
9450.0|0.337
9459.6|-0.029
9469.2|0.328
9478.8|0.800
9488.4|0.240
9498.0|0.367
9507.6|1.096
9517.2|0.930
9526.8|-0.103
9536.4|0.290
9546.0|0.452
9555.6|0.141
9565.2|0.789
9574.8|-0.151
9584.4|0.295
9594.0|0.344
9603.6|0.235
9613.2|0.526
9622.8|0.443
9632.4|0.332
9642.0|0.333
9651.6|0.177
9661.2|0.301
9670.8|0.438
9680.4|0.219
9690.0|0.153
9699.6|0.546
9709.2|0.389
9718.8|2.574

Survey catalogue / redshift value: 0.875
